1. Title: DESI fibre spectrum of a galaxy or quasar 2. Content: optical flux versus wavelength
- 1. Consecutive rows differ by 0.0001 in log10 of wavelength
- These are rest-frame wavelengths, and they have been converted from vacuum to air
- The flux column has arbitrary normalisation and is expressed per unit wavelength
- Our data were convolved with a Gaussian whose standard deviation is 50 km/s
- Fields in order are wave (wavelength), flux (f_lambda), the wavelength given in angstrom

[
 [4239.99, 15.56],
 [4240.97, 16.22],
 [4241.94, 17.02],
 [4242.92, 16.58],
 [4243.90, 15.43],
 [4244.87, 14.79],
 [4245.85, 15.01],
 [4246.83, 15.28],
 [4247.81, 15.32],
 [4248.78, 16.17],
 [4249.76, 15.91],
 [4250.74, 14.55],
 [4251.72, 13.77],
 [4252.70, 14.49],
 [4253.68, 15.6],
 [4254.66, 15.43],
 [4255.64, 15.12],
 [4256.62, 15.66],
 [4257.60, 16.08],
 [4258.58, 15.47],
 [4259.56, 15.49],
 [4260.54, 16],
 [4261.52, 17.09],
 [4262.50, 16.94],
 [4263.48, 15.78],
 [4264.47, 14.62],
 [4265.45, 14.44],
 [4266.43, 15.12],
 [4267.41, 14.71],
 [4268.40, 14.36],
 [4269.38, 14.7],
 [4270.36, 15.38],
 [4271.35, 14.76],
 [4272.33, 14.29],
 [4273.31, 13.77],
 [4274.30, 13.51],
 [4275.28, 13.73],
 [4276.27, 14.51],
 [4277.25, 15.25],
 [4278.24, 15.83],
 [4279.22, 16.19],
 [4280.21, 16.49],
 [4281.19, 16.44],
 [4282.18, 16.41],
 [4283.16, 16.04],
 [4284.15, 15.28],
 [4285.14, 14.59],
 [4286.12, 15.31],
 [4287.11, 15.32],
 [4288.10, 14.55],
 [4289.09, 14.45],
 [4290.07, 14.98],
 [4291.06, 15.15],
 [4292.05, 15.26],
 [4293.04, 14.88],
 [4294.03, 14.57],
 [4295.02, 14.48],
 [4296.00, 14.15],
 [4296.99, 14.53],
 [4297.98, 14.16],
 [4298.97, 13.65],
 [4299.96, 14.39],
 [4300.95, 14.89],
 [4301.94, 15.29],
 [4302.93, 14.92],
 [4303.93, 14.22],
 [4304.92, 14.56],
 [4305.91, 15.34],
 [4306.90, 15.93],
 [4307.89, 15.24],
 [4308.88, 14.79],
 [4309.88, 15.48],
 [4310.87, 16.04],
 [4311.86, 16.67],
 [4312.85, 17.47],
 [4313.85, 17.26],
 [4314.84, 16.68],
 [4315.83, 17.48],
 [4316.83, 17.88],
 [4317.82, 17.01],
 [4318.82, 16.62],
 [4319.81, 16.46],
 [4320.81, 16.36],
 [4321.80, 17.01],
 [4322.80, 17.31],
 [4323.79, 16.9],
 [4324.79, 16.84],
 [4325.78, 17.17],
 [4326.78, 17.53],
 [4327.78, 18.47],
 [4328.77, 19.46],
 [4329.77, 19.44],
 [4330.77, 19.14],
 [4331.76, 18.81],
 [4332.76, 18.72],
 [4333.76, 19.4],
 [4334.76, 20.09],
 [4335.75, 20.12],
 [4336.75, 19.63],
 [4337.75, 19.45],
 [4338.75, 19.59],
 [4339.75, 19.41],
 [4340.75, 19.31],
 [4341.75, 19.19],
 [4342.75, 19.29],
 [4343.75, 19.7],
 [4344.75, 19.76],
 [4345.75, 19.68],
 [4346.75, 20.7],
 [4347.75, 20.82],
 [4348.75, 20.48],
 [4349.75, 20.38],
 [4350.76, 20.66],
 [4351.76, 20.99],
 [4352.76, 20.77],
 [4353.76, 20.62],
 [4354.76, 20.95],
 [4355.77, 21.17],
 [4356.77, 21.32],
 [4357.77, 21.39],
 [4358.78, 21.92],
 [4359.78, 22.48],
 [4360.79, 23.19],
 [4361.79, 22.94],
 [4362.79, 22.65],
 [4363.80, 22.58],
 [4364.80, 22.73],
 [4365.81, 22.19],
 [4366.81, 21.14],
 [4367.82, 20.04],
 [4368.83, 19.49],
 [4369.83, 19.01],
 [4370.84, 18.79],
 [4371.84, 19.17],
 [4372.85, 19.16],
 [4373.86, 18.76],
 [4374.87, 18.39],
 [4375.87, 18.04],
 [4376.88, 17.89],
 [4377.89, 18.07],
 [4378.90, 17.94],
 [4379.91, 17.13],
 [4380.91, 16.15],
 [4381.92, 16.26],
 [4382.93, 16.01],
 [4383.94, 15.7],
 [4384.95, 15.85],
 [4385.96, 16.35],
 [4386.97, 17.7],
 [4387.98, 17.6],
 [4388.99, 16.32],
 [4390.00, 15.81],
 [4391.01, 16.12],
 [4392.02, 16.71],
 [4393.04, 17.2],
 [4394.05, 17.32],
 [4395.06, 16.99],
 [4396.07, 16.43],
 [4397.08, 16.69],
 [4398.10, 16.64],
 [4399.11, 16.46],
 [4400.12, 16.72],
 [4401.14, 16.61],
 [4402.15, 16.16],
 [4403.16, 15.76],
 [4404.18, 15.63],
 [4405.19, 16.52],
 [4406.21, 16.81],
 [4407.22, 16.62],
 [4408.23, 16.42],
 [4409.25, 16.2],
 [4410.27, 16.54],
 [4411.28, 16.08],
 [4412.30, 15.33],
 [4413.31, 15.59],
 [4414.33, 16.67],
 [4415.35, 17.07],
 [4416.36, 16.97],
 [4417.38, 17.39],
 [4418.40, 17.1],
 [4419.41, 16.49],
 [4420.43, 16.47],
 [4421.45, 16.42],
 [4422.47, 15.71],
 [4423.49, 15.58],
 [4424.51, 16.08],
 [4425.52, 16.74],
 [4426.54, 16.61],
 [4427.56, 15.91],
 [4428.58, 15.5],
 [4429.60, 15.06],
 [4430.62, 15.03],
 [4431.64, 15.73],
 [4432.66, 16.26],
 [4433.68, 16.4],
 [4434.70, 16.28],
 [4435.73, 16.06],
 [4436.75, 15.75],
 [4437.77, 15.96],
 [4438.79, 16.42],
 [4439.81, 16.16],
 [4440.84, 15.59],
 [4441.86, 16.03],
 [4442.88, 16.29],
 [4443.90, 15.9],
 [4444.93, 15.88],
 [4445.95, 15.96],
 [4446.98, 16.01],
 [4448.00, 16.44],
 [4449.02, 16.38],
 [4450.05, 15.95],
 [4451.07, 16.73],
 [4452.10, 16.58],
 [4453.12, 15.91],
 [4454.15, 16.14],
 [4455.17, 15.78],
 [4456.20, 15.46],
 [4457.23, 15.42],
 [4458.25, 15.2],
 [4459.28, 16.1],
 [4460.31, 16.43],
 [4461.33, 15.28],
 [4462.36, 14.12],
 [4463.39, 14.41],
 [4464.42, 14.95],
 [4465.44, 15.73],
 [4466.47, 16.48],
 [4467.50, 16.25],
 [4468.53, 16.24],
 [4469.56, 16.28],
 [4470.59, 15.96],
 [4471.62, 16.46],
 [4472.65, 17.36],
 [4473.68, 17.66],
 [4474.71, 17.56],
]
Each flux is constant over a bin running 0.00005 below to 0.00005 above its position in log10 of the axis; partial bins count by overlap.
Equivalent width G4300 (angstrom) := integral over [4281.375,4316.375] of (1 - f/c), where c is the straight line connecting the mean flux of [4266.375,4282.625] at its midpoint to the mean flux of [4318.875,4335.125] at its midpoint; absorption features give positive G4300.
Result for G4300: 2.4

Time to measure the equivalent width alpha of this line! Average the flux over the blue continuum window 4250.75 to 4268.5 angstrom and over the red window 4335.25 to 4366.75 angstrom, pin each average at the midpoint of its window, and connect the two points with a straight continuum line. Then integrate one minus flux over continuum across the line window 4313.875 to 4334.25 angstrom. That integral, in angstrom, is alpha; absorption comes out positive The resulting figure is 1.60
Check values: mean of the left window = 15.3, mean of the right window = 20.9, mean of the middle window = 17.7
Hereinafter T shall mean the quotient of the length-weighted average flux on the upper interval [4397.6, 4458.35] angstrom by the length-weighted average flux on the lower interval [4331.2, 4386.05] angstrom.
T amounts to 0.82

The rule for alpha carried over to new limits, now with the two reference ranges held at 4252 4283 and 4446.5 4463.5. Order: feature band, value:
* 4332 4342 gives -2.58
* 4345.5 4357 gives -3.85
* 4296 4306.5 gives 0.54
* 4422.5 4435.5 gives -0.15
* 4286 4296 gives 0.33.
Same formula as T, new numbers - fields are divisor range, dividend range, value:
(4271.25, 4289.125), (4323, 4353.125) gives 1.28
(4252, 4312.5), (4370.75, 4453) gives 1.09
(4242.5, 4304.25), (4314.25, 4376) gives 1.30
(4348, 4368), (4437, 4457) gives 0.75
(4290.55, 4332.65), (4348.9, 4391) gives 1.19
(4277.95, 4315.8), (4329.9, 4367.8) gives 1.34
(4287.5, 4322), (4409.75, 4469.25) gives 1.03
